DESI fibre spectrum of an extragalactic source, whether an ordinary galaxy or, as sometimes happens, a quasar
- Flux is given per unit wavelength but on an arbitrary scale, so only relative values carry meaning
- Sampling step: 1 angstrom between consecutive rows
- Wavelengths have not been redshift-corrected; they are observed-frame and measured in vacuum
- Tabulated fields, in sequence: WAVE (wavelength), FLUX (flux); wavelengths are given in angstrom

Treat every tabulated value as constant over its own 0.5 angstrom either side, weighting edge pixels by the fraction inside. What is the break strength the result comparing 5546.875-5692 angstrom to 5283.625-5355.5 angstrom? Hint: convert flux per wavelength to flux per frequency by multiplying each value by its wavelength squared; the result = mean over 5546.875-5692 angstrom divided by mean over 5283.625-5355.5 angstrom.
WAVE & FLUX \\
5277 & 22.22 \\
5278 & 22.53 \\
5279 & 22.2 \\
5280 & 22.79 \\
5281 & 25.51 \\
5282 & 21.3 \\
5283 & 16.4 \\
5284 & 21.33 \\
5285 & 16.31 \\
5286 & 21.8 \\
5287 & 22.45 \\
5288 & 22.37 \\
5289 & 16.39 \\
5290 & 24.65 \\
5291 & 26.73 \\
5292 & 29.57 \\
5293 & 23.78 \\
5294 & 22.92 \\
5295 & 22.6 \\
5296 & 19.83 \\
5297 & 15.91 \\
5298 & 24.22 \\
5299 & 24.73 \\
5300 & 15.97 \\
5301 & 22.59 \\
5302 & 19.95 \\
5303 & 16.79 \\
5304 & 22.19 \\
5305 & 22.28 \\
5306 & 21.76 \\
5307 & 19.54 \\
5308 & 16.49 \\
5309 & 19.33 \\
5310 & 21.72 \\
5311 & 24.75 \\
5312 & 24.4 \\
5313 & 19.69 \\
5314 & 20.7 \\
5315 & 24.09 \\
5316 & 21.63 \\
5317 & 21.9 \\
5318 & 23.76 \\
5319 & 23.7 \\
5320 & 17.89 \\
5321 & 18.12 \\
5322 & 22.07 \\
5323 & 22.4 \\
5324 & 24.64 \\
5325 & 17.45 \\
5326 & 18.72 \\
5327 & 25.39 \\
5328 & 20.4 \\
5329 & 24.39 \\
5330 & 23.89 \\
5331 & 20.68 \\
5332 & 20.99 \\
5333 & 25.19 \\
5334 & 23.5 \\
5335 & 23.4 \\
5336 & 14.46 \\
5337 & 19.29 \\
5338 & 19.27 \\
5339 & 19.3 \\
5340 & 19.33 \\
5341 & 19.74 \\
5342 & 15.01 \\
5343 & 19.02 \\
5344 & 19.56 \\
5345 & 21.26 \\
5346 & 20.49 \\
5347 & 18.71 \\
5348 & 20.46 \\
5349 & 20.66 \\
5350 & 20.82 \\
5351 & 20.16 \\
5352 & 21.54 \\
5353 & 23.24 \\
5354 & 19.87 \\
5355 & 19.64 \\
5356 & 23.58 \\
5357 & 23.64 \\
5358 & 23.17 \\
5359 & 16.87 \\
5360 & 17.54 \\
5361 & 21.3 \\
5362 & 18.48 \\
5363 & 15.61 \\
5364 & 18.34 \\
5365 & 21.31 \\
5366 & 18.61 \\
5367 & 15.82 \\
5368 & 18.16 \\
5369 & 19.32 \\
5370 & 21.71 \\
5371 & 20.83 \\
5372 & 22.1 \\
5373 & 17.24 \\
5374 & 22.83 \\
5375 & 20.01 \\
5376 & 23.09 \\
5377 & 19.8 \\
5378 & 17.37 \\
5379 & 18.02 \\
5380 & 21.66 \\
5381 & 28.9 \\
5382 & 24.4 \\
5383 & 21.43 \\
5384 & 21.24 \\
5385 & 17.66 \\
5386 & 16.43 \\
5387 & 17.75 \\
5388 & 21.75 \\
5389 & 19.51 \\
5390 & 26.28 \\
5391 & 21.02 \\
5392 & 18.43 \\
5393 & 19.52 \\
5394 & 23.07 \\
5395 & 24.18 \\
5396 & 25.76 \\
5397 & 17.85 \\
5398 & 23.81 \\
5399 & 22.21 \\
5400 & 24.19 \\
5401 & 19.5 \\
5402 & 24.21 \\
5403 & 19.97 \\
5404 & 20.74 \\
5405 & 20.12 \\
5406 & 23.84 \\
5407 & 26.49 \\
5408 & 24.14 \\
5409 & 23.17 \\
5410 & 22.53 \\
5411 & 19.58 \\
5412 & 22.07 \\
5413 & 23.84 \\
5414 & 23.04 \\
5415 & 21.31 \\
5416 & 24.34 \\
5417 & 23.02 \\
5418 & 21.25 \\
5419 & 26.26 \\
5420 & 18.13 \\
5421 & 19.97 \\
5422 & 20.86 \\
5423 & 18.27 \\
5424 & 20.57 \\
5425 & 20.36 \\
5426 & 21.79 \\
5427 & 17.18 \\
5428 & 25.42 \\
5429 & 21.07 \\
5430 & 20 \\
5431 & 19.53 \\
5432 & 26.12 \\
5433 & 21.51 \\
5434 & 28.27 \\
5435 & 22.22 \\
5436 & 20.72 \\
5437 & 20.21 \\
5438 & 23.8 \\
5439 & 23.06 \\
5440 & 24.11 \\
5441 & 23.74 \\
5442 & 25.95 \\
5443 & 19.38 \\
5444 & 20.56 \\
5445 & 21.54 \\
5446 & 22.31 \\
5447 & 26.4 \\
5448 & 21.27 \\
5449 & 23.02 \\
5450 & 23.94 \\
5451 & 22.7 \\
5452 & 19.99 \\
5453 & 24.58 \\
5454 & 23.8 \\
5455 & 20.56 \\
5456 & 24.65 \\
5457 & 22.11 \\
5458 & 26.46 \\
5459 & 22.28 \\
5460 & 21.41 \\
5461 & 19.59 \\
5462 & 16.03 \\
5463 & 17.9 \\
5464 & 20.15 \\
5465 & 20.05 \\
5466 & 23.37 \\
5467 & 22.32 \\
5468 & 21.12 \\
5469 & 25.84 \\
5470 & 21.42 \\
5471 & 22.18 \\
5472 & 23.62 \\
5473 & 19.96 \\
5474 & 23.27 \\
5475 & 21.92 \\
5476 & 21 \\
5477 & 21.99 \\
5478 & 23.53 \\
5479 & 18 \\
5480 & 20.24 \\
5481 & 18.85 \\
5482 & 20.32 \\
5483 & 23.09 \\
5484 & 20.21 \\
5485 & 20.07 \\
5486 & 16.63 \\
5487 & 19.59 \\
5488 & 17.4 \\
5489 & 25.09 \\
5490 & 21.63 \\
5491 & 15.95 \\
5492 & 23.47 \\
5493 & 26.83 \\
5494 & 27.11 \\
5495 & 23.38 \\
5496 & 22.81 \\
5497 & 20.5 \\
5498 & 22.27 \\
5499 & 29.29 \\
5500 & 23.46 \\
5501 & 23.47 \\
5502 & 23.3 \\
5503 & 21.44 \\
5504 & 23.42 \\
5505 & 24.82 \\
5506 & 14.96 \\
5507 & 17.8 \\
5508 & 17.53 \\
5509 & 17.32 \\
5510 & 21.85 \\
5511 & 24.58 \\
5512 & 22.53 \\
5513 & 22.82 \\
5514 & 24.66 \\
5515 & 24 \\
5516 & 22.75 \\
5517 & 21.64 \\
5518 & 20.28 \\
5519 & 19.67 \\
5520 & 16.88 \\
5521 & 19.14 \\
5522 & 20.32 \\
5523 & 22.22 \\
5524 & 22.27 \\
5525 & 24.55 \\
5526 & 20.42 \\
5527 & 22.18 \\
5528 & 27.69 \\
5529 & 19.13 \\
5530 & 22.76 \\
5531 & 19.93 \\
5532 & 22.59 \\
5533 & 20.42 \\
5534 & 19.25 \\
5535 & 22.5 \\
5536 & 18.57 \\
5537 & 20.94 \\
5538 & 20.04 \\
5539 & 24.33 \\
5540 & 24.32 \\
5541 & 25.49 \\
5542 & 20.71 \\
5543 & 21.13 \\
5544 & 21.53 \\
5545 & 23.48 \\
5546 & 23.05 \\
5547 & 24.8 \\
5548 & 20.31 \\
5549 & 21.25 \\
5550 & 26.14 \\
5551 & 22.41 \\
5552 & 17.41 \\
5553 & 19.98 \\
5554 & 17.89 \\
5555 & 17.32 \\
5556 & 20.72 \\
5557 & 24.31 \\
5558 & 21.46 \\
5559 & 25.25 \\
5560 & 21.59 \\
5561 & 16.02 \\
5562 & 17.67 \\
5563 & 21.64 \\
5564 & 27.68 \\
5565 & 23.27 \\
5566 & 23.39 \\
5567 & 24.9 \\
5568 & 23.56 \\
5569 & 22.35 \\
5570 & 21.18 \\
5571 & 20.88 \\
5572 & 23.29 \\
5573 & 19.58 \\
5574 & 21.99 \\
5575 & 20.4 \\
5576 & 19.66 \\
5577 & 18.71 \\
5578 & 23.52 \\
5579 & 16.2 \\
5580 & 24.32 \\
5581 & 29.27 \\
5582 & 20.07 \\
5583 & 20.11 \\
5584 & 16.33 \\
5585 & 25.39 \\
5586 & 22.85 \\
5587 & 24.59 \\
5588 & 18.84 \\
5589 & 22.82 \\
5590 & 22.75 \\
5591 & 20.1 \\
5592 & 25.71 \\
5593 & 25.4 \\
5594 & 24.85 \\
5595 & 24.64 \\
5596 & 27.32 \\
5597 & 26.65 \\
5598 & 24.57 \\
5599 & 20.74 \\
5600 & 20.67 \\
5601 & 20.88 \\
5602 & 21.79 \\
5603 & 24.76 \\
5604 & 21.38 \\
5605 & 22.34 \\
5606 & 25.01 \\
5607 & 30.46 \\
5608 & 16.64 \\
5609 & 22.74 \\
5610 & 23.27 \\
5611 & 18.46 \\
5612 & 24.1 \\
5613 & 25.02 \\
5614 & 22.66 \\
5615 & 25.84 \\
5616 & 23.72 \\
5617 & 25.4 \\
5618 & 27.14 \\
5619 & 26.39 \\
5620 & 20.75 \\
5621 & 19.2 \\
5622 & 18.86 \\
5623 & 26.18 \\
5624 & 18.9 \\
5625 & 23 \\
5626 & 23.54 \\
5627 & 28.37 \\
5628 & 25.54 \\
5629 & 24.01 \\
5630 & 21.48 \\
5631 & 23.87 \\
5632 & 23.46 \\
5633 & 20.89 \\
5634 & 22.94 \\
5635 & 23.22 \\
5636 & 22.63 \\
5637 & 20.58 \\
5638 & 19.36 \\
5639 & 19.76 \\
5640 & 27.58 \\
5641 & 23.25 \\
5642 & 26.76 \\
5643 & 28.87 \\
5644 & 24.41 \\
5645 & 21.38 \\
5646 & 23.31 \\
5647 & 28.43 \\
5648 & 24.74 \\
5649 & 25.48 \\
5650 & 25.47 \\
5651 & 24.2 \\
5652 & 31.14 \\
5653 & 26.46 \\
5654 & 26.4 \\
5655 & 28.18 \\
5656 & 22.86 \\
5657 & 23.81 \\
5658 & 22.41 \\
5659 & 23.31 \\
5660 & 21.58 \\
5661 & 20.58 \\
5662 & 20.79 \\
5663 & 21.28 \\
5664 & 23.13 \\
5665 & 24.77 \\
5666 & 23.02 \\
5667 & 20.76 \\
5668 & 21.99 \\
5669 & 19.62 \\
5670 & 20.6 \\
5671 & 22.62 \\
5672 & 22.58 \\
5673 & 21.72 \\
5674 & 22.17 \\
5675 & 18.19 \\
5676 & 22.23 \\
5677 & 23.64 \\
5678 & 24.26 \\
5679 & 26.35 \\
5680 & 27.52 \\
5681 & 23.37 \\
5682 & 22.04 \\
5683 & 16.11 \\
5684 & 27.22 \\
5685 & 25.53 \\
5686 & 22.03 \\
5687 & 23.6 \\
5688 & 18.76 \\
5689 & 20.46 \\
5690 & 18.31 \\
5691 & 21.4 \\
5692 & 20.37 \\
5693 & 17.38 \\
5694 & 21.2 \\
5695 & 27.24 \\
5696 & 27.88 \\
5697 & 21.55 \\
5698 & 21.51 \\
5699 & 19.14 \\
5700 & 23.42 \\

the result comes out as 1.2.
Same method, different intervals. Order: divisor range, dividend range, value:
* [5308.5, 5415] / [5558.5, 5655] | 1.20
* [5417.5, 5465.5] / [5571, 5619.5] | 1.11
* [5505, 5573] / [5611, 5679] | 1.13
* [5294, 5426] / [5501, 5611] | 1.12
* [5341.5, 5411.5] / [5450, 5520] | 1.09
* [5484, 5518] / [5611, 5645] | 1.12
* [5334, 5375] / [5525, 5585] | 1.18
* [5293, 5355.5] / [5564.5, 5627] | 1.20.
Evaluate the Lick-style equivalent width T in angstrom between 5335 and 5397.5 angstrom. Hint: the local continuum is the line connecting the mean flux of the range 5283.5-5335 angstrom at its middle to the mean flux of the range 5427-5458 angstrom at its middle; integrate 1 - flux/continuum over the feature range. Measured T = 5.3 angstrom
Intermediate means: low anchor 21.7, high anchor 22.7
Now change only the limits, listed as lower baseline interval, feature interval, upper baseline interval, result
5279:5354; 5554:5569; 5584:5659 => 0.8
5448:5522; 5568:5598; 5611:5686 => 0.4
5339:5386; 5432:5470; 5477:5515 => -2.2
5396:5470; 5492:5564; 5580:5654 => 3.3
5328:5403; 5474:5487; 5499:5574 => 0.5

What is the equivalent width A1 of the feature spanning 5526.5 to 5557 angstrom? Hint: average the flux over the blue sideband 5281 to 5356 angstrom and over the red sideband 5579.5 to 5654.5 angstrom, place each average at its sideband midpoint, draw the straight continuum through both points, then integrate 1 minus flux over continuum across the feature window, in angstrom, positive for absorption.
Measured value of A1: 1.7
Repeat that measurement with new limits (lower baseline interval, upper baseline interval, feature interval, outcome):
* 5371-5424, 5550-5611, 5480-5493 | 0.86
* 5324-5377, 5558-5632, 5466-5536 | 0.53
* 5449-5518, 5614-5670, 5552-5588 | 1.98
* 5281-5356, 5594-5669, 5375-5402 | 0.35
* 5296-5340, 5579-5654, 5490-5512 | 0.42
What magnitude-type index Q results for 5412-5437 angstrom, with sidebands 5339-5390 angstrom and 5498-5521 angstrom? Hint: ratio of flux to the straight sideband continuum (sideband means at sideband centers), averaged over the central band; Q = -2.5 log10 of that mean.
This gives -0.054 mag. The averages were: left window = 20.2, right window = 21.7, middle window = 21.8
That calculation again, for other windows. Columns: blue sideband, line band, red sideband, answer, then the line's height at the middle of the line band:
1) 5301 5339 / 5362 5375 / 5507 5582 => 0.11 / 21.3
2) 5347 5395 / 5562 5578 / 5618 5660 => 0.05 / 23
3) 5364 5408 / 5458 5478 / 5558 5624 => 0.01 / 21.7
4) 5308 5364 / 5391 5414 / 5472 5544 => -0.06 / 21.1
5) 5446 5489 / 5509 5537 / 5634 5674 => 0.03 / 22.1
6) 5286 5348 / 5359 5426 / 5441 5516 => 0.02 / 21.5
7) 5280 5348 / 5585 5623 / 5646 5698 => -0.03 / 22.7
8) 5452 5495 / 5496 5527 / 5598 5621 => 0.01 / 22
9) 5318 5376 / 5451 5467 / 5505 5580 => -0.03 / 21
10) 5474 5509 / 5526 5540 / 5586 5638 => 0.02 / 22.1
